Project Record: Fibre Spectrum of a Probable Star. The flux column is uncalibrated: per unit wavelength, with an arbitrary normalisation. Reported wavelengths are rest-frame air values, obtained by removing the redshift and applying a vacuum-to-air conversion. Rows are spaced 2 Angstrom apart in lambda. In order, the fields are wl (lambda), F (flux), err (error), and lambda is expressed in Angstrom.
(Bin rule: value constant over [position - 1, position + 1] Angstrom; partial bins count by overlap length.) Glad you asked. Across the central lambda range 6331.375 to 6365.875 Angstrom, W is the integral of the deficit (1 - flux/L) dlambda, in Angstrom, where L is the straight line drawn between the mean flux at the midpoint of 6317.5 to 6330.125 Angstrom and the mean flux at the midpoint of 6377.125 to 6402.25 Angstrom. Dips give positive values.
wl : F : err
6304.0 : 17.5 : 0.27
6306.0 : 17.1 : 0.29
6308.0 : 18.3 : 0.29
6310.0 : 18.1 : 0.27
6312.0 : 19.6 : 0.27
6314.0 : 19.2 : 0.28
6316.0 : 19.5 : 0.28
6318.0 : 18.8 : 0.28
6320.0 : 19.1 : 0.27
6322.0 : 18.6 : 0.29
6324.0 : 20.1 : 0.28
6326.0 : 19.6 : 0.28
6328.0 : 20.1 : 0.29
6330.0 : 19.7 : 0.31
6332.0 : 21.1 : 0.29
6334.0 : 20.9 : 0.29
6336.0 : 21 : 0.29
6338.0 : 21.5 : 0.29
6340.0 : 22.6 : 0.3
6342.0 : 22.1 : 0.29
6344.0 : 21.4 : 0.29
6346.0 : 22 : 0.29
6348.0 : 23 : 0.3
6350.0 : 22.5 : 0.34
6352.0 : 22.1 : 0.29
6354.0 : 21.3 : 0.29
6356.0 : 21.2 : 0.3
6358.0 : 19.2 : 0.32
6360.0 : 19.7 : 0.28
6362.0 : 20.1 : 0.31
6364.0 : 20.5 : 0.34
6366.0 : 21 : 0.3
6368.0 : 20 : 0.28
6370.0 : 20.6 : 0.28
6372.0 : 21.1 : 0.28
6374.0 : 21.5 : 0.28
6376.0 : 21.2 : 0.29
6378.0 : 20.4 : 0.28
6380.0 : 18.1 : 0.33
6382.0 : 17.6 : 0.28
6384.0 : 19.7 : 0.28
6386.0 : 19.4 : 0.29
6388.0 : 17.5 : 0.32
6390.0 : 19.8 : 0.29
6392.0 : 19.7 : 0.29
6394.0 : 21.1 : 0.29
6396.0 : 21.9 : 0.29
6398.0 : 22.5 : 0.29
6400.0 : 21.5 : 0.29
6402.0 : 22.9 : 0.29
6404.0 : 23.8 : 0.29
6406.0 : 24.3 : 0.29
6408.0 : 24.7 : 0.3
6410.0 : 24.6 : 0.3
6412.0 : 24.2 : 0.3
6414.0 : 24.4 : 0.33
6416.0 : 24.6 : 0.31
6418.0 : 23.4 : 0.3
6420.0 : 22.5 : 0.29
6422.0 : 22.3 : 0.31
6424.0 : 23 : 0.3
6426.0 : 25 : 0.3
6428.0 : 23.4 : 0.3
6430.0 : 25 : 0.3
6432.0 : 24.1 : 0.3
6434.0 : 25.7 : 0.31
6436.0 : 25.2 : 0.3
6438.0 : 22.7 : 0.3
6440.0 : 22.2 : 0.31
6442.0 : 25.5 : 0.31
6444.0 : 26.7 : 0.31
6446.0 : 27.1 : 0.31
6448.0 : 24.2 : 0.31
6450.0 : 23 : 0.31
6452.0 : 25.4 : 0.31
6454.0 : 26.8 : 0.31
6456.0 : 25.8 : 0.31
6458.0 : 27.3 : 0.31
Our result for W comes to -2.9 Angstrom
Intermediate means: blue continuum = 19.4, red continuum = 20.1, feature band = 21.3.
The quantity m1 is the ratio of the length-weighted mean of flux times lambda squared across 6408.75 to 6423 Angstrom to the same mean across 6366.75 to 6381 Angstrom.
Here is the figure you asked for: 1.2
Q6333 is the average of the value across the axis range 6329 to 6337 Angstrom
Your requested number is 20.7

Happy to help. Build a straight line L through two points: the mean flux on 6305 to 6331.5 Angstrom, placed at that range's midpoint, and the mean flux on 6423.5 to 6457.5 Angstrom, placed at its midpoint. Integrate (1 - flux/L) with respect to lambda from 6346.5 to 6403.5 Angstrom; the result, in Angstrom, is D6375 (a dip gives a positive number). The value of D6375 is 2.8 Angstrom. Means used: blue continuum 19.1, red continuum 24.8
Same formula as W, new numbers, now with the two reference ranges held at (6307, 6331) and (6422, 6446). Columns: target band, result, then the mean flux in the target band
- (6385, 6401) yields 1.5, 20.4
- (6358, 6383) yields 1.7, 20.1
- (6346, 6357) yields -0.7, 22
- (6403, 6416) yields -0.6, 24.4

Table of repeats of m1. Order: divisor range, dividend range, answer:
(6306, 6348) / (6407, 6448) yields 1.24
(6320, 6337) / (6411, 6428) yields 1.21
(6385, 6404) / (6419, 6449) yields 1.18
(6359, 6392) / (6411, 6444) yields 1.23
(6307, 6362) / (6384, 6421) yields 1.11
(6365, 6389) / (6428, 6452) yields 1.27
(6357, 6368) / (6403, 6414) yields 1.23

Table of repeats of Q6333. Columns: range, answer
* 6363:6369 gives 20.5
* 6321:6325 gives 19.4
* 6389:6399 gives 21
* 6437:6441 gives 22.4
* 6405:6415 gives 24.4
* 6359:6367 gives 20.3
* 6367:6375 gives 20.8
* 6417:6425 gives 22.8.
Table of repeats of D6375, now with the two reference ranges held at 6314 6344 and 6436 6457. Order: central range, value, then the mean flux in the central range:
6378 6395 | 2.6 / 19.2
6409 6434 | 0.0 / 23.9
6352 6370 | 0.9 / 20.5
